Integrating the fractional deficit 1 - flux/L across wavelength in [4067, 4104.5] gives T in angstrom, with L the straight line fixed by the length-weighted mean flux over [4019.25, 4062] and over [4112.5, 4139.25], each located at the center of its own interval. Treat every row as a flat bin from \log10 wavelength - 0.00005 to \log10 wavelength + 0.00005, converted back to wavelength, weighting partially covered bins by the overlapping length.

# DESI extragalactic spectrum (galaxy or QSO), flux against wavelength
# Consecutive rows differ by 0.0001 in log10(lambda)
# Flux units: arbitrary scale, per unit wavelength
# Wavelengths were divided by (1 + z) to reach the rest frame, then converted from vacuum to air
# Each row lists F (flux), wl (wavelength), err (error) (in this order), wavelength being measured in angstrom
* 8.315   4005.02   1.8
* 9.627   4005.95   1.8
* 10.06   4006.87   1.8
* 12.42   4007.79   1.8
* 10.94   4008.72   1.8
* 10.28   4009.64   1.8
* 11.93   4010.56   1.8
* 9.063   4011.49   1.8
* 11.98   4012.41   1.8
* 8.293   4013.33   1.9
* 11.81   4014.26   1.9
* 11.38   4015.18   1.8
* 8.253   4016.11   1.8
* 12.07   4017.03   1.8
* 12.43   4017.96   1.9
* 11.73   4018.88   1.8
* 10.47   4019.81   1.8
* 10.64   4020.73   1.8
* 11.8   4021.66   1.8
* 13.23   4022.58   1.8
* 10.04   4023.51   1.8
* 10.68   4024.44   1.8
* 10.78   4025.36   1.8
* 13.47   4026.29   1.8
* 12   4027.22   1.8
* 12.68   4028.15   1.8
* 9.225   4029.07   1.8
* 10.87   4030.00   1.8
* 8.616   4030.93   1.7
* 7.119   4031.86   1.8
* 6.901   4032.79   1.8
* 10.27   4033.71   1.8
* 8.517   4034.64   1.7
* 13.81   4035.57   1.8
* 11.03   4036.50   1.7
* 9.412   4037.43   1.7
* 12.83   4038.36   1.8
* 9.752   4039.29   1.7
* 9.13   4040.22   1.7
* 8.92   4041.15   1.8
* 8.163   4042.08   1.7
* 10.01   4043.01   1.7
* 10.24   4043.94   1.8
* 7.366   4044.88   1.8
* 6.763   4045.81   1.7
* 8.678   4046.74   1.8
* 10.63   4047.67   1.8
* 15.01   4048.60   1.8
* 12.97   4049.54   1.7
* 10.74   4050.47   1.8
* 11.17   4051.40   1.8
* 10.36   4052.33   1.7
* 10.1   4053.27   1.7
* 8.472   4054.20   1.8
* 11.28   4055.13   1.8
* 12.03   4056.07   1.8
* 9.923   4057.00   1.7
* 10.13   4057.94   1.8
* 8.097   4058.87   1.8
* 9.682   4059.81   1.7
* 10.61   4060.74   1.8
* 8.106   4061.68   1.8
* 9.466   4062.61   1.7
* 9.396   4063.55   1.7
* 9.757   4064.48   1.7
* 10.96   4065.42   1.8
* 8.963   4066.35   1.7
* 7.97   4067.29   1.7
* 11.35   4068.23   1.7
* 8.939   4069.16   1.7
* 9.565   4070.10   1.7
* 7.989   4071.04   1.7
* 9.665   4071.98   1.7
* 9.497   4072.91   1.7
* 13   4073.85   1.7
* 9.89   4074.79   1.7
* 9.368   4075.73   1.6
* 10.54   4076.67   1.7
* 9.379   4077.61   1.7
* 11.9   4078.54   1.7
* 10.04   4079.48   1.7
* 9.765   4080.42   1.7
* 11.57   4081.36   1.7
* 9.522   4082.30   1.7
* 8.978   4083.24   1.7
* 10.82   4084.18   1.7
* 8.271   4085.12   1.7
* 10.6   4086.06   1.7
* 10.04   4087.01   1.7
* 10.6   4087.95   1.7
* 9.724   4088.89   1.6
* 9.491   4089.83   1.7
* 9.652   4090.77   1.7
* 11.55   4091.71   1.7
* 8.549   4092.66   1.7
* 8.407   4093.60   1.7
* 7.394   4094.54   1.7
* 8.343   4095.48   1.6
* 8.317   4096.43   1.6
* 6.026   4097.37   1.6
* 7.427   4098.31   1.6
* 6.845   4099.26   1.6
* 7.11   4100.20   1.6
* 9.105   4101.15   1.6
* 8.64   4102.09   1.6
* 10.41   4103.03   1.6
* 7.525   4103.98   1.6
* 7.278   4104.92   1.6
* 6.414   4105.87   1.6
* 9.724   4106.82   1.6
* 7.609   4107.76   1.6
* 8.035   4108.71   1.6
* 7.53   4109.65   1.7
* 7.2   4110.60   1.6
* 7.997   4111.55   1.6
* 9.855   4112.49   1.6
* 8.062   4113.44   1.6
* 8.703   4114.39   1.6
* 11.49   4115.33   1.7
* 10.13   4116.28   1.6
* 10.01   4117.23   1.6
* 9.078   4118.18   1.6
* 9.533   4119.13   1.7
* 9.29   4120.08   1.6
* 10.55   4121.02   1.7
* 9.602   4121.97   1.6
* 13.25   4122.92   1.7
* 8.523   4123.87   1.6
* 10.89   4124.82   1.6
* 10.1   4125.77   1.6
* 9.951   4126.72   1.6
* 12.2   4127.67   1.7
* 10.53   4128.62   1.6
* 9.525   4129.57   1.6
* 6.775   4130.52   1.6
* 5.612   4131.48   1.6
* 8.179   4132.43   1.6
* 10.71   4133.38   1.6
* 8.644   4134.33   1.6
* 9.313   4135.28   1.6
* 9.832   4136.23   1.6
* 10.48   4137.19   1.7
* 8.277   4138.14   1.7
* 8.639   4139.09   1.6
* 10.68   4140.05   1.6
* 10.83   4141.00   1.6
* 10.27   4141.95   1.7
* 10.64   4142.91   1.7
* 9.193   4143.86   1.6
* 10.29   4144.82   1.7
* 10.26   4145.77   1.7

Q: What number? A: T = 2.2 angstrom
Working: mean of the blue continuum 10.3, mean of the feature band 9.35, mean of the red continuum 9.58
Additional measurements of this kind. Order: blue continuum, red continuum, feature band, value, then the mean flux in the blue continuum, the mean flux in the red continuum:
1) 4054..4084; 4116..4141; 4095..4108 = 2.4 angstrom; 9.89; 9.64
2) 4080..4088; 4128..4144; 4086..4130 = 2.5 angstrom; 9.98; 9.33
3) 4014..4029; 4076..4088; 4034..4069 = 2.4 angstrom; 11.4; 10.1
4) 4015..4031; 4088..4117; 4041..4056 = 0.3 angstrom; 11.2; 8.53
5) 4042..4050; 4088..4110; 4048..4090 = -3.7 angstrom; 10.1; 8.36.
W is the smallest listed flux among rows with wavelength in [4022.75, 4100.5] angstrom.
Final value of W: 6.026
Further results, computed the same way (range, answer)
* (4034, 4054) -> 6.763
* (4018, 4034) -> 6.901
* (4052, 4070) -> 7.97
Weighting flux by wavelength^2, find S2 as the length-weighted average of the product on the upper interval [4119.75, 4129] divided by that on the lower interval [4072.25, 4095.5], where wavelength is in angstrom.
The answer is 1.08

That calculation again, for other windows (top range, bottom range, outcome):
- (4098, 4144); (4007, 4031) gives 0.87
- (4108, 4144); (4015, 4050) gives 0.95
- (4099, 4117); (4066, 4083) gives 0.86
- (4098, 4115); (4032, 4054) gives 0.83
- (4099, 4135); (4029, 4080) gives 0.94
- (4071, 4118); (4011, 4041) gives 0.89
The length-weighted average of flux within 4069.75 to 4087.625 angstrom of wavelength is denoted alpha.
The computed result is 10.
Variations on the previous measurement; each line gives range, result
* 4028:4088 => 9.94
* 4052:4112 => 9.26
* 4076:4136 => 9.19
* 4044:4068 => 9.96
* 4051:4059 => 10.3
